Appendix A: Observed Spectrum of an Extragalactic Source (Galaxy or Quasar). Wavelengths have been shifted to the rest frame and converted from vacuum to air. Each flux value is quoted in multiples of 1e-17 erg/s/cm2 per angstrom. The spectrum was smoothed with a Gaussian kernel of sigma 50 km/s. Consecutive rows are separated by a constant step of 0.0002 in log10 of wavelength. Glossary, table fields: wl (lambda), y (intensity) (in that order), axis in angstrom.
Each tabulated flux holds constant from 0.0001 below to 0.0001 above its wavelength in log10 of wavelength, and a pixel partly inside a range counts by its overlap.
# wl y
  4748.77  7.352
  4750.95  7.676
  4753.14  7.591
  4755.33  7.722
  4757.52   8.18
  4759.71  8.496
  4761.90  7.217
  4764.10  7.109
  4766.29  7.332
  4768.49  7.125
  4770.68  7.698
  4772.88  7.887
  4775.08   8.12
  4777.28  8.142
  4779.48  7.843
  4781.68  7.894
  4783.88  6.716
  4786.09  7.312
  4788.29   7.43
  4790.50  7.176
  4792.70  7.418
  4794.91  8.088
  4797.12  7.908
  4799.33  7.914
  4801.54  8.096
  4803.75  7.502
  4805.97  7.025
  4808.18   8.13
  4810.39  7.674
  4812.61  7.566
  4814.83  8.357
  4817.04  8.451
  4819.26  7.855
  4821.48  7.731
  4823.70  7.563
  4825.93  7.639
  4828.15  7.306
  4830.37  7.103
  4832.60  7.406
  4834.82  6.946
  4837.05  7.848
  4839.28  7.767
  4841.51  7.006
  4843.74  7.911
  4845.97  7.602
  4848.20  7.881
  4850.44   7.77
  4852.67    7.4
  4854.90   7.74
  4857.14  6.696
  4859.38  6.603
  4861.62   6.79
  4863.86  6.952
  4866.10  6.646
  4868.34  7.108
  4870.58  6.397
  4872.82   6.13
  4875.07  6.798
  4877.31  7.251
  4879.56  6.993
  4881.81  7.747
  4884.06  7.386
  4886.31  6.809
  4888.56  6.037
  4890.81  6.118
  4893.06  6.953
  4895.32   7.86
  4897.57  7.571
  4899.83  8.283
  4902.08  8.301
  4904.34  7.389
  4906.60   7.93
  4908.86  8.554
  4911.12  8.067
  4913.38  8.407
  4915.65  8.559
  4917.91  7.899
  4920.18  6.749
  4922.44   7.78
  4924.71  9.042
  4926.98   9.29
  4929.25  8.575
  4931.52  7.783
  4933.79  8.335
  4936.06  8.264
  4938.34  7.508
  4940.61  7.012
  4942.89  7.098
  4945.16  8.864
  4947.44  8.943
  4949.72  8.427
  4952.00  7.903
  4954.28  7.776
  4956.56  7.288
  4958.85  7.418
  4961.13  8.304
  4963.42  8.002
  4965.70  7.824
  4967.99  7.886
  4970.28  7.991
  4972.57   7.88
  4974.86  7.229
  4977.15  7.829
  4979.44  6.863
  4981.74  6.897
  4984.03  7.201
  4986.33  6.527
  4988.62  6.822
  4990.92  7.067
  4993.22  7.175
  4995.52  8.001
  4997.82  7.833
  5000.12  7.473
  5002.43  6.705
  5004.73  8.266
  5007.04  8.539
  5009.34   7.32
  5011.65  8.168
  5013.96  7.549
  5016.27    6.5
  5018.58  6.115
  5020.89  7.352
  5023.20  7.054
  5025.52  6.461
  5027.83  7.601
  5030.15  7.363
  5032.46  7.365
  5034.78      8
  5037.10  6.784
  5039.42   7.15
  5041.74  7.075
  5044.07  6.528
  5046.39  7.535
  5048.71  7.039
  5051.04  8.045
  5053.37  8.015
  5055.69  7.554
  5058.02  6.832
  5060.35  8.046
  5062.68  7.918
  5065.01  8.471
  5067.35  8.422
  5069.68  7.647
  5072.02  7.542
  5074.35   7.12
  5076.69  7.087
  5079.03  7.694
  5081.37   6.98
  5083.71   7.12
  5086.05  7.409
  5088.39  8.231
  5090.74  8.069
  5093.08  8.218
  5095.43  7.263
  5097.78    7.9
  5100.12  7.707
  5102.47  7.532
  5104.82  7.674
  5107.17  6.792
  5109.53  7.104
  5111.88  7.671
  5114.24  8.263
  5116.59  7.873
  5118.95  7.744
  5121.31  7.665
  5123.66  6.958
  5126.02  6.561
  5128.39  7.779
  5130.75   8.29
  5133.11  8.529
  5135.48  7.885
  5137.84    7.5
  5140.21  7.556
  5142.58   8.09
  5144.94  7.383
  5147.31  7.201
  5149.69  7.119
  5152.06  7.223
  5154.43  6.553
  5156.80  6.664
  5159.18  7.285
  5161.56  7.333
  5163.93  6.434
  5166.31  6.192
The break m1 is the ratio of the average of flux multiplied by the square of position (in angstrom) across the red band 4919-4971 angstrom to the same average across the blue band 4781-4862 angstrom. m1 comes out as 1.1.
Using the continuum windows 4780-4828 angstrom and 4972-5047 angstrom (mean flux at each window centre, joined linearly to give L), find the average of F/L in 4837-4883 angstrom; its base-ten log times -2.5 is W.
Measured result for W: 0.06 mag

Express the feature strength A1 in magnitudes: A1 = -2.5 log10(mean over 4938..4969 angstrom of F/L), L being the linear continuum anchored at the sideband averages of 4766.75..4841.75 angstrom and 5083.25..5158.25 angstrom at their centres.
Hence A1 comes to -0.04 mag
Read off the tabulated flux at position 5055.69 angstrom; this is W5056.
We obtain 7.554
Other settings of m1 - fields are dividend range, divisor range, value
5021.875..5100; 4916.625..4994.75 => 1.01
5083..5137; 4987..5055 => 1.08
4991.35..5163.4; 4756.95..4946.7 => 1.08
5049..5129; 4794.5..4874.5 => 1.13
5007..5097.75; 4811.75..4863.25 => 1.08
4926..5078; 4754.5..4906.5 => 1.09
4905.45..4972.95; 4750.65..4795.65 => 1.13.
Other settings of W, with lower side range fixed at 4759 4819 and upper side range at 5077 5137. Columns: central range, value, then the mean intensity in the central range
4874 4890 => 0.10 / 6.99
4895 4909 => -0.04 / 7.95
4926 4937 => -0.11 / 8.44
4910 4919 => -0.08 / 8.23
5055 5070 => -0.03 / 7.86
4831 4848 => 0.02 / 7.51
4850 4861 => 0.07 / 7.19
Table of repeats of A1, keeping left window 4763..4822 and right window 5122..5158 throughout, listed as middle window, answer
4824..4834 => 0.042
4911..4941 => -0.074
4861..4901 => 0.092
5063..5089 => -0.020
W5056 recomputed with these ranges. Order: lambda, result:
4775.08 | 8.12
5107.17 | 6.792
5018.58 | 6.115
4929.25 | 8.575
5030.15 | 7.363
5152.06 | 7.223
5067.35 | 8.422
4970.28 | 7.991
